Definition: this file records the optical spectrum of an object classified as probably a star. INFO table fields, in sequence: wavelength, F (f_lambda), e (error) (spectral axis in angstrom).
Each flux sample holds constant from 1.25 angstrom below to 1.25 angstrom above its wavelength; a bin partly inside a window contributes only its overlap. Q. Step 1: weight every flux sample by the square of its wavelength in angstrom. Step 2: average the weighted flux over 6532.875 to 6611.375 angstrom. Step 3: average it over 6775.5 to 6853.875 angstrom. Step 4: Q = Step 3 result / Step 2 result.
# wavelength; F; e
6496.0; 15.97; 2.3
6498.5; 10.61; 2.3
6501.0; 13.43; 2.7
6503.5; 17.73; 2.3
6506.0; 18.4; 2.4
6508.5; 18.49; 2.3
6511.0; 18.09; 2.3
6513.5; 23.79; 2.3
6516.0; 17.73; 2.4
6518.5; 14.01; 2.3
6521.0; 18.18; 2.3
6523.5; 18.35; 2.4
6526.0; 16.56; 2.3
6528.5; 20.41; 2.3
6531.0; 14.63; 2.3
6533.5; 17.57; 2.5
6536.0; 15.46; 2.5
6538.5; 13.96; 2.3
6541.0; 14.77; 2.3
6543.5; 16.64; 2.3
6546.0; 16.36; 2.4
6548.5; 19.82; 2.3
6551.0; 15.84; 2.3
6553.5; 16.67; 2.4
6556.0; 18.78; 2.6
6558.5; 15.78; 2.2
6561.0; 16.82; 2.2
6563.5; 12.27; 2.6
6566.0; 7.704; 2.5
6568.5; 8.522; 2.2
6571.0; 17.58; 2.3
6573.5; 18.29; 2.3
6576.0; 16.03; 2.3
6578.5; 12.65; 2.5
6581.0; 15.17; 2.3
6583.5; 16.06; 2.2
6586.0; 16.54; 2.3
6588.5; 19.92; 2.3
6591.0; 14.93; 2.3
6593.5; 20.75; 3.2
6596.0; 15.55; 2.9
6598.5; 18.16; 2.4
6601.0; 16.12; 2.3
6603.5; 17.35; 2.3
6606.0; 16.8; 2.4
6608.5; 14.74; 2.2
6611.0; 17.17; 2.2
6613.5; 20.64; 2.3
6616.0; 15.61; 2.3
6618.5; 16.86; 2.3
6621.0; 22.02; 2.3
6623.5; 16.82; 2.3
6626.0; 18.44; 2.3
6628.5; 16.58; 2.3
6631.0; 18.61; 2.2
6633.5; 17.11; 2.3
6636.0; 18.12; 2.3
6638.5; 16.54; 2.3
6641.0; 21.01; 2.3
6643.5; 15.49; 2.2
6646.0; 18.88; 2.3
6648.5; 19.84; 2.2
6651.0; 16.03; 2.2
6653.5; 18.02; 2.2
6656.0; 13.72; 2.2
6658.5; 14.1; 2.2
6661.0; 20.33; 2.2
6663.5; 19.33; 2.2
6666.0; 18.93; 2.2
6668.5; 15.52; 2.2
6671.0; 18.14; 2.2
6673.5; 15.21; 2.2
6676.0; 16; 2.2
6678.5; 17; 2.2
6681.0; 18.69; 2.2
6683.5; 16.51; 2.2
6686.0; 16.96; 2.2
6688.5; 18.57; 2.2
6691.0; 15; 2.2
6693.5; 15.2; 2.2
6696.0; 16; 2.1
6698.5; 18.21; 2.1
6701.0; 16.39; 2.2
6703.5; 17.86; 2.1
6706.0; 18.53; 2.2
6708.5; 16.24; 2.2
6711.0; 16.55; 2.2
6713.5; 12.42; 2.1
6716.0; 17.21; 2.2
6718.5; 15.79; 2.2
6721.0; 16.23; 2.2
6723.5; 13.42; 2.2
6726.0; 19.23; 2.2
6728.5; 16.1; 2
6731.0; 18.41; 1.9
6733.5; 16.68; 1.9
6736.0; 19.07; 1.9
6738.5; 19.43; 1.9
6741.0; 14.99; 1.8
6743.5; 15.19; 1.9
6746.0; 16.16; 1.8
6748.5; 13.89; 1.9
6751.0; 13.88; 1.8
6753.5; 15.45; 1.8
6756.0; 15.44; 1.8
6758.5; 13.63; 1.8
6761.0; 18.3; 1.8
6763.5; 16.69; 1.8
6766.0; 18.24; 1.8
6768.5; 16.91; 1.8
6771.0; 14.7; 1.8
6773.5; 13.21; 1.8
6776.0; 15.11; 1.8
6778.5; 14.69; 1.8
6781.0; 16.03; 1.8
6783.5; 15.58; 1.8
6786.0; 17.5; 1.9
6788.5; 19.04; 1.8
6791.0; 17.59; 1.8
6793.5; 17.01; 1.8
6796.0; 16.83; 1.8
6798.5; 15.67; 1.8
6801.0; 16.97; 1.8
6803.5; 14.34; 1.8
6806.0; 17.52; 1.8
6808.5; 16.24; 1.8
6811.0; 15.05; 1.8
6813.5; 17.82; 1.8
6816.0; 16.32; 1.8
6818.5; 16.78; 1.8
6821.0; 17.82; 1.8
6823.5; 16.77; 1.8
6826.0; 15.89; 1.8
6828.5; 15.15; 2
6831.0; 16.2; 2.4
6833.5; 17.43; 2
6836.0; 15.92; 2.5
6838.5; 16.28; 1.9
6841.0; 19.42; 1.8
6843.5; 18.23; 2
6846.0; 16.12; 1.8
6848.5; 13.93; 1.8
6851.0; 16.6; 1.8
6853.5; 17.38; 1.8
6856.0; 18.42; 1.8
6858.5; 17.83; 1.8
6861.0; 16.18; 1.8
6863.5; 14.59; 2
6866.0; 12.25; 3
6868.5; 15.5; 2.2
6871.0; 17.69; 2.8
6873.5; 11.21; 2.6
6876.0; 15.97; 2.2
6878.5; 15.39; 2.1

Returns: 1.12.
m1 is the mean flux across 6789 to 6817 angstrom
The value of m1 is 16.6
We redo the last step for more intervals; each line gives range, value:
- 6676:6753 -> 16.5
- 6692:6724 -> 16.2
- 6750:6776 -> 15.6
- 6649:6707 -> 17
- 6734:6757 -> 16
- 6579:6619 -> 16.9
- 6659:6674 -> 17.9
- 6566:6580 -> 14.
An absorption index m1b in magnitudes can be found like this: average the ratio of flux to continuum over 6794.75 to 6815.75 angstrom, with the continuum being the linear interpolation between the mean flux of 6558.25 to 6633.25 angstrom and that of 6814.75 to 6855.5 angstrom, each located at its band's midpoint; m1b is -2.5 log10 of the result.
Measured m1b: 0.02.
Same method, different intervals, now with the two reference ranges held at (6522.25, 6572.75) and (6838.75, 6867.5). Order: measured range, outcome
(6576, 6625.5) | -0.08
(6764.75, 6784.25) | 0.05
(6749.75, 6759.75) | 0.11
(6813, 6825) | -0.04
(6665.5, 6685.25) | -0.06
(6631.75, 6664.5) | -0.10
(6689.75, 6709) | -0.04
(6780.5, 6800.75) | -0.04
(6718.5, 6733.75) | -0.03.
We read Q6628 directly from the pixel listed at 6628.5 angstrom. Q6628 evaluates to 16.58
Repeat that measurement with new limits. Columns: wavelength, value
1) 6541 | 14.77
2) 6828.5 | 15.15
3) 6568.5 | 8.522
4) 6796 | 16.83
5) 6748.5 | 13.89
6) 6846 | 16.12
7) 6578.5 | 12.65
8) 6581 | 15.17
